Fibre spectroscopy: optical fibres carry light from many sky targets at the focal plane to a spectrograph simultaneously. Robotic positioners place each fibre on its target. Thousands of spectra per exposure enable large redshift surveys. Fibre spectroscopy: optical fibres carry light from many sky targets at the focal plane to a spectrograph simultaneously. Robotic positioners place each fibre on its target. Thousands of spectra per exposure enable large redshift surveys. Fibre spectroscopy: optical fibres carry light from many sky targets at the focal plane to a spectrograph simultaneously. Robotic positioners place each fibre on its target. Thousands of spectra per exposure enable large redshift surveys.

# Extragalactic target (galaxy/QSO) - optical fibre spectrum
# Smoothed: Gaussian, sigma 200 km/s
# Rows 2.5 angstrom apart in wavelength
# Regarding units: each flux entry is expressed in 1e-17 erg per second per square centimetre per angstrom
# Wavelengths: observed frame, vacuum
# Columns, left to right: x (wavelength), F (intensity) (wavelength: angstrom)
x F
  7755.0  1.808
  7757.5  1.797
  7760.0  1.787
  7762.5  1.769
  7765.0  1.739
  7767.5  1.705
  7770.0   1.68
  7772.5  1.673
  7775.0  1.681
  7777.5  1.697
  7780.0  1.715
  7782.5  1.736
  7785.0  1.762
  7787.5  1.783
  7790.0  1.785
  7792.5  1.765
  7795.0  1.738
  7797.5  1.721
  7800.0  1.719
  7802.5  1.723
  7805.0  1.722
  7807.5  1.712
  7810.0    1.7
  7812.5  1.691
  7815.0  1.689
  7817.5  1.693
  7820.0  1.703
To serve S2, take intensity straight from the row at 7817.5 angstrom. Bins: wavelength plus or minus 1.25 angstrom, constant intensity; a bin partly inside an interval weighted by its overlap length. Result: 1.693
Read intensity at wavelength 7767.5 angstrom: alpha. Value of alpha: 1.705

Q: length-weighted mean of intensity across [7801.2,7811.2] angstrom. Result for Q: 1.71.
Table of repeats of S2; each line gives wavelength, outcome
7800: 1.719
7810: 1.7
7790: 1.785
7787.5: 1.783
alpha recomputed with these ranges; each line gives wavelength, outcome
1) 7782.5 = 1.736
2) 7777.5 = 1.697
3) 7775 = 1.681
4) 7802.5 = 1.723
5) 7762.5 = 1.769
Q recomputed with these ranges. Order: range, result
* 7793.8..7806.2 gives 1.72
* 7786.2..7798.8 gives 1.76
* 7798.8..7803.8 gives 1.72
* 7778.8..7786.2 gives 1.74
